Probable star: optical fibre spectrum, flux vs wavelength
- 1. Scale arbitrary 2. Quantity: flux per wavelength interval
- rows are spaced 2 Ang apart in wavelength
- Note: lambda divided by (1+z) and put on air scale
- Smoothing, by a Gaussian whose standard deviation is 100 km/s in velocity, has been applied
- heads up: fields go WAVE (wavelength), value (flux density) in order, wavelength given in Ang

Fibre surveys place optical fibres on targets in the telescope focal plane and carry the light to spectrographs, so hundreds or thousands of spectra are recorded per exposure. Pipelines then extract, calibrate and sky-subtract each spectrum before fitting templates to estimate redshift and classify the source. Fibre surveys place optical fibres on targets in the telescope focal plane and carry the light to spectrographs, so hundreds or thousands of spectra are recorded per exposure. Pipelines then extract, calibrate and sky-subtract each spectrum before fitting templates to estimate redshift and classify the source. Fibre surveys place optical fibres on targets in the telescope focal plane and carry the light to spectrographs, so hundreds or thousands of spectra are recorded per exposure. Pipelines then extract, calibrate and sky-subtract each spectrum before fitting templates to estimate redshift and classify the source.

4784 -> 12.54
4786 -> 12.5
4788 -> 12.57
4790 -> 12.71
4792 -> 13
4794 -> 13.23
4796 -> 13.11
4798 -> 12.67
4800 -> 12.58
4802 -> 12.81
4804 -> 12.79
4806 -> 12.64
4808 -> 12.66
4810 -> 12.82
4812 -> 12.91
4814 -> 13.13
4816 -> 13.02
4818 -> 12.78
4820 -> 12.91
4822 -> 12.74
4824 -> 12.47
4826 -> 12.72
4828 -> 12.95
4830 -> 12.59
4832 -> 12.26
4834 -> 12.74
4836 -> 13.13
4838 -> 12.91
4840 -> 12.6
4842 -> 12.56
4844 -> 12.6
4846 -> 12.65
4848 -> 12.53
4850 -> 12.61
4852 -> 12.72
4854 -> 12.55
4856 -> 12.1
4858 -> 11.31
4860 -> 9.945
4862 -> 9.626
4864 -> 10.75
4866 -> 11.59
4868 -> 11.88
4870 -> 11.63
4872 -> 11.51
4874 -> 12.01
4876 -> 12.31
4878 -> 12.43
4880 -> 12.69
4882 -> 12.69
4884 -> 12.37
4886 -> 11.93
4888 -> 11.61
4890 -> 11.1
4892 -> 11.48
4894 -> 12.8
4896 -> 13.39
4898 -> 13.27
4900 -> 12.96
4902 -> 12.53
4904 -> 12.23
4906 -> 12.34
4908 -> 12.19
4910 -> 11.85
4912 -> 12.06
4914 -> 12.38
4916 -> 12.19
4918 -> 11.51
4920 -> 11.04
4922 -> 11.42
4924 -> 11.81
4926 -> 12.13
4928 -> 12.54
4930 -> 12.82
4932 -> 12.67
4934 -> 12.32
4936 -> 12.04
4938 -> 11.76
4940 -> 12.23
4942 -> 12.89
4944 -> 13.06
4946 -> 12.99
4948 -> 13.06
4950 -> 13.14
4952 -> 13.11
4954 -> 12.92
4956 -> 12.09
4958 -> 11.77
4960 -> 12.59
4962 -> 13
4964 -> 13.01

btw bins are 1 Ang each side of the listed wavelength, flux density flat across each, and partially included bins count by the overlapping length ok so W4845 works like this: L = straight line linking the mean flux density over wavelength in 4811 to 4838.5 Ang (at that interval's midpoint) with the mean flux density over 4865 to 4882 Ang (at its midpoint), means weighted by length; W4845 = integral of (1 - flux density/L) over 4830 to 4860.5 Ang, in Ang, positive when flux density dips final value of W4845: 0.2 Ang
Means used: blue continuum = 12.8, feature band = 12.4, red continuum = 12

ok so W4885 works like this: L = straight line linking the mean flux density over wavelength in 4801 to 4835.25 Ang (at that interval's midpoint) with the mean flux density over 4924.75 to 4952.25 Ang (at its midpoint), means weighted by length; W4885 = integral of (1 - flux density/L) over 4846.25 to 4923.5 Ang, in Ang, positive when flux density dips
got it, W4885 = 4.2 Ang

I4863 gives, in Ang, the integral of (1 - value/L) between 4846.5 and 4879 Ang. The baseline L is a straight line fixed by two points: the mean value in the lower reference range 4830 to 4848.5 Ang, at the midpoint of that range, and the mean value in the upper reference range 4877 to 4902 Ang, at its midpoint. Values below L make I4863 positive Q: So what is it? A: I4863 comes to 2.09 Ang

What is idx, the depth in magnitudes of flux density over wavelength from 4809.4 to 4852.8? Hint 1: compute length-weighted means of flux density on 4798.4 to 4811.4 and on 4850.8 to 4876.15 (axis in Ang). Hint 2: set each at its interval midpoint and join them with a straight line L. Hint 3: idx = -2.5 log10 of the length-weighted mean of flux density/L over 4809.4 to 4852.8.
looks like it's -0.05 mag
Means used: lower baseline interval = 12.7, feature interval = 12.7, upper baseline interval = 11.5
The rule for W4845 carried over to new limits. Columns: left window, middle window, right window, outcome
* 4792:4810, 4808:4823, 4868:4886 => -0.2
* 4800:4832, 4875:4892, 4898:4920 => 0.4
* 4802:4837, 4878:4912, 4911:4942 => -0.1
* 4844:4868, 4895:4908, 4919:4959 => -0.7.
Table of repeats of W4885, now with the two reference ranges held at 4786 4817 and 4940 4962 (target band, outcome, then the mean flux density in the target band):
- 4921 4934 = 0.5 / 12.2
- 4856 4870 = 2.0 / 11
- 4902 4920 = 1.0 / 12.1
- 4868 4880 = 0.7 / 12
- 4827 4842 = 0.1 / 12.7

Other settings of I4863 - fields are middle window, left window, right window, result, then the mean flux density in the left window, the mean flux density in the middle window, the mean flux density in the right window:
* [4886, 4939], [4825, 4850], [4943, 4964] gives 2.4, 12.7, 12.2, 12.8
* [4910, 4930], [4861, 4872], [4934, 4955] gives 0.4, 11.1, 11.9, 12.7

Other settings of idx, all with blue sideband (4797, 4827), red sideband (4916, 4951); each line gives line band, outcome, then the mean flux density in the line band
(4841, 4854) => 0.003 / 12.6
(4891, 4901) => -0.028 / 12.8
